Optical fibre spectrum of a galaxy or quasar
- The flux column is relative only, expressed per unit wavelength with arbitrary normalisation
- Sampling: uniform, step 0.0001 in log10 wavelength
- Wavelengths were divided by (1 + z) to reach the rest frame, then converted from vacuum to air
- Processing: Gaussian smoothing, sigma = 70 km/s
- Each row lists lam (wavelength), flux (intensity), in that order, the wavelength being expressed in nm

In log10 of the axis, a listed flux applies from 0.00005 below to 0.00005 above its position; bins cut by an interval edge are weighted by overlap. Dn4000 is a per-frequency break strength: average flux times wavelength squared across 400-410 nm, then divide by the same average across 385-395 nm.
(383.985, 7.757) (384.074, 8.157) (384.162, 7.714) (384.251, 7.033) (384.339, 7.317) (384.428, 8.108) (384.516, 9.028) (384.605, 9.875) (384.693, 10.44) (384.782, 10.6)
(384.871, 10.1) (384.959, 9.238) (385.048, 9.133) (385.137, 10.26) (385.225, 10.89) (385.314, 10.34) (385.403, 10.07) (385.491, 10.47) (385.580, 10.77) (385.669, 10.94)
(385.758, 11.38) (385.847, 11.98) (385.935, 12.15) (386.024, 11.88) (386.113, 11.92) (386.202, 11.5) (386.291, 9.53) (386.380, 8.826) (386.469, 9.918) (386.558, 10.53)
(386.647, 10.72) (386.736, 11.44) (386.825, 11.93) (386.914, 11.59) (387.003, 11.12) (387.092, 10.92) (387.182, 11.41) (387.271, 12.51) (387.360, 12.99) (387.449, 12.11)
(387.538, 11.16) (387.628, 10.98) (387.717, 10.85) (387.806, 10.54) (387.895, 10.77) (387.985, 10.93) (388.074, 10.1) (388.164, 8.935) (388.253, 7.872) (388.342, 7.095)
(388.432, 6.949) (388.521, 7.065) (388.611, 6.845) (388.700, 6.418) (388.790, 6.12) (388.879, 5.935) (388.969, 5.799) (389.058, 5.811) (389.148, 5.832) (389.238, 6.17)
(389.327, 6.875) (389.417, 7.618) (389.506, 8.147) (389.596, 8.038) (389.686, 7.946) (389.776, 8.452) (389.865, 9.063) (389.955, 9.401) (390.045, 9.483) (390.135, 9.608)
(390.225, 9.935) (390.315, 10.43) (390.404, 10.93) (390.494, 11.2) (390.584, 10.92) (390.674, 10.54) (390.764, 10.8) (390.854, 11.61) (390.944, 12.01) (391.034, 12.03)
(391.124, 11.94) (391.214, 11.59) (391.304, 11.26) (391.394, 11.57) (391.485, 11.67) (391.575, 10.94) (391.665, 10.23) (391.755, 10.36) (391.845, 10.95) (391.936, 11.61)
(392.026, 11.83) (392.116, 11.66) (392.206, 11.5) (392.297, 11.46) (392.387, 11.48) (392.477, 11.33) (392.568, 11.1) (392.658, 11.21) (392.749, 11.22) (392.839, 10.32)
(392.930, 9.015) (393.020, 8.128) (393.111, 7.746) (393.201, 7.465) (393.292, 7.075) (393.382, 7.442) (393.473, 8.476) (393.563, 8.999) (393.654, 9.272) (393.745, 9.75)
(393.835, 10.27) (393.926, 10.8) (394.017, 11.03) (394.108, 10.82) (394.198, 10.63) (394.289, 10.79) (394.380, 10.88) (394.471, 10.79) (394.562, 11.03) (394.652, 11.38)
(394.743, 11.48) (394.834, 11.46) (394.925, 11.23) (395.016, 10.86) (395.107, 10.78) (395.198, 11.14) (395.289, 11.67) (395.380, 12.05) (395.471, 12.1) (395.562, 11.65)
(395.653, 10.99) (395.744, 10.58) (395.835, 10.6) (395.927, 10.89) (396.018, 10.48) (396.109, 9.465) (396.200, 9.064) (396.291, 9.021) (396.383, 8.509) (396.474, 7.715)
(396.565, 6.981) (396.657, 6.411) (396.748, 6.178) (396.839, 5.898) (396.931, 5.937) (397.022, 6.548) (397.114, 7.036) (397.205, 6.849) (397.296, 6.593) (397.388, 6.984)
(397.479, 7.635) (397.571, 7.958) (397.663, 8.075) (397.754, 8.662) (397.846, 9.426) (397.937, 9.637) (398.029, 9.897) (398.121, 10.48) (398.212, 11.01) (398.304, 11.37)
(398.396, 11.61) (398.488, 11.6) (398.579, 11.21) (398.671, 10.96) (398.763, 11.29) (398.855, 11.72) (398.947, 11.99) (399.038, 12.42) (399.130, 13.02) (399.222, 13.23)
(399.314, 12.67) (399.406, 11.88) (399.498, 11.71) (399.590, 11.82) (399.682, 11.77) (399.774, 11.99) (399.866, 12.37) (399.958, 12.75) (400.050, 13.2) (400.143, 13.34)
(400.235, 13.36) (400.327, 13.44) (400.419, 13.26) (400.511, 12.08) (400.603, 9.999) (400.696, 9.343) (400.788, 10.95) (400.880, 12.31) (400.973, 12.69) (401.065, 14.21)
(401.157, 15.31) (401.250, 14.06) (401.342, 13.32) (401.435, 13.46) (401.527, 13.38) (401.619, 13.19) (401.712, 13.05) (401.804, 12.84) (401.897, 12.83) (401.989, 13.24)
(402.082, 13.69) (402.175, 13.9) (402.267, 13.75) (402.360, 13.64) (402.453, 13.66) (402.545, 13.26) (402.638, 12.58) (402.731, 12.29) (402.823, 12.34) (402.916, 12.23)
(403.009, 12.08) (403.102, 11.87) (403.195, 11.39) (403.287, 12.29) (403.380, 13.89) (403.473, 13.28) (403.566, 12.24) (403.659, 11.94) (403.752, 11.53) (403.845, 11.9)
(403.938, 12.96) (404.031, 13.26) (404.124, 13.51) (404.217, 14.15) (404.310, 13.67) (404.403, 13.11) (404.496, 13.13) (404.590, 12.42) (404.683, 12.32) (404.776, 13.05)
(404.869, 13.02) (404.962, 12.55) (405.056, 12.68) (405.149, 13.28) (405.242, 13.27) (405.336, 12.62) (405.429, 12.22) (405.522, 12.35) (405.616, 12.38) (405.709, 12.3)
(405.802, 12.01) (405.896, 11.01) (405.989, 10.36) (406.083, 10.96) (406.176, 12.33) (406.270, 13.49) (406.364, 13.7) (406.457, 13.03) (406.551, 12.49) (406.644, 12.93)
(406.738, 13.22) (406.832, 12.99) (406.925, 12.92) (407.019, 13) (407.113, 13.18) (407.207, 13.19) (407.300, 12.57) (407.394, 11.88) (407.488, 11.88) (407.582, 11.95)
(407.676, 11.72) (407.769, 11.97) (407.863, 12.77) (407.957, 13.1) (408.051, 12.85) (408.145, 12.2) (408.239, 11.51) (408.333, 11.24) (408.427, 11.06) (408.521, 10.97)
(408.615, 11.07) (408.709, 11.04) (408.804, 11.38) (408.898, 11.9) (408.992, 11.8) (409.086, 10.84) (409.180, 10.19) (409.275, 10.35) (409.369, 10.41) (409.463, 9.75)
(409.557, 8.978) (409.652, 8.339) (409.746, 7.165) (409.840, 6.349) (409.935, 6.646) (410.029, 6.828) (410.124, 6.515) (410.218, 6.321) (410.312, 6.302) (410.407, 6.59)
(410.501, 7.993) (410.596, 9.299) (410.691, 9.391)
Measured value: 1.31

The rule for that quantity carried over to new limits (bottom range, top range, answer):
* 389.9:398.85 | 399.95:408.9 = 1.32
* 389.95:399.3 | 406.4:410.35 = 1.15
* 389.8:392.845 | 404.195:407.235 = 1.24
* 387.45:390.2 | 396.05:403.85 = 1.44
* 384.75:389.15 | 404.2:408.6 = 1.38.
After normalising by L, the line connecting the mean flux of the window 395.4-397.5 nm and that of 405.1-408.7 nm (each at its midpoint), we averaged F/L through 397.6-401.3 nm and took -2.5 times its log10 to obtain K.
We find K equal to -0.22 mag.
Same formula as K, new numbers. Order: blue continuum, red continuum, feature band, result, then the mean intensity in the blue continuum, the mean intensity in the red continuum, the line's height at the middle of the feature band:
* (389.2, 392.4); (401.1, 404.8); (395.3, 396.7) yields 0.167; 10.3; 13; 11.5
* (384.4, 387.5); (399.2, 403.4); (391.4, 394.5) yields 0.140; 10.8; 12.7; 11.7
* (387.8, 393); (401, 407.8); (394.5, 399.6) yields 0.115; 9.62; 12.8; 11.1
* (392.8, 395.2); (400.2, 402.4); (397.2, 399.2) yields 0.159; 9.94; 13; 11.7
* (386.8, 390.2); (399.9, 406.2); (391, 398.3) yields 0.065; 8.97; 12.7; 10.5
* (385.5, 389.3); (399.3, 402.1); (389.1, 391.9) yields 0.057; 9.76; 12.7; 10.4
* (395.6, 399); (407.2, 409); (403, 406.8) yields -0.141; 9.13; 11.9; 11.1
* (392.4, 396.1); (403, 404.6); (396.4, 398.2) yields 0.400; 10.4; 12.7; 11.1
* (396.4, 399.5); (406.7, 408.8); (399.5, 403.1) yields -0.227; 9.45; 12.2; 10.4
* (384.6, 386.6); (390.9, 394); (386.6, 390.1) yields 0.159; 10.6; 10.4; 10.5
